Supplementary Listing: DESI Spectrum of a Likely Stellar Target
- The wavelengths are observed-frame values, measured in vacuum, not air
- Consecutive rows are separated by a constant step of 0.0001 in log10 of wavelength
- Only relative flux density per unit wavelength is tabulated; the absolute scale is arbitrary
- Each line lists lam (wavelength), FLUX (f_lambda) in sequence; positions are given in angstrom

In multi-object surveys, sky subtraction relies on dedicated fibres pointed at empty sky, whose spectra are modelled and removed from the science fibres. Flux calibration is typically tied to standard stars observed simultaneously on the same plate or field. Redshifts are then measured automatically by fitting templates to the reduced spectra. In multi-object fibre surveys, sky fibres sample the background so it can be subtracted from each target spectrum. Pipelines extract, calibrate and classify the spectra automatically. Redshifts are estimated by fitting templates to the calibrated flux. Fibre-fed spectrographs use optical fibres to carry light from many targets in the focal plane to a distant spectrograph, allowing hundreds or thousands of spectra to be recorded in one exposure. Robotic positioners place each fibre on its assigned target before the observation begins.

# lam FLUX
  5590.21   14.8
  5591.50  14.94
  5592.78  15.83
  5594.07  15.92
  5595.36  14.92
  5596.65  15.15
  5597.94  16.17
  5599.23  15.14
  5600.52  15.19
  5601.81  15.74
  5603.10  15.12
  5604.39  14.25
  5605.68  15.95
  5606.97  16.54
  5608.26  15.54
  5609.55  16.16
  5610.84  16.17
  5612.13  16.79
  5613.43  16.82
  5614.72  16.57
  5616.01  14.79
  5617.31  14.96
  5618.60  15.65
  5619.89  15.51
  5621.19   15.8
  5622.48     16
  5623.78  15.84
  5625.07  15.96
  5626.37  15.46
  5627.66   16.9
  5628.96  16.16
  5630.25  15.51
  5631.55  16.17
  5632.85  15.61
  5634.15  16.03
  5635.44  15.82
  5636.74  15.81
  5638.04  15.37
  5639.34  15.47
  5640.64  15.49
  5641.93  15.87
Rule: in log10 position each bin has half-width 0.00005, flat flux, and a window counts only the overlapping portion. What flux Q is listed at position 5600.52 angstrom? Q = 15.19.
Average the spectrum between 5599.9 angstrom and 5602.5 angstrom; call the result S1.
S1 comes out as 15.5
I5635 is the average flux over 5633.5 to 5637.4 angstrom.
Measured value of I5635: 15.9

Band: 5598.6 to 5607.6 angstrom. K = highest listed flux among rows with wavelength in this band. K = 16.54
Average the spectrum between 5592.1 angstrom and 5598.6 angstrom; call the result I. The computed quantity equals 15.6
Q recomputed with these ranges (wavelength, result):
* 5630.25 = 15.51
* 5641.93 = 15.87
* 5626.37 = 15.46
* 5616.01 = 14.79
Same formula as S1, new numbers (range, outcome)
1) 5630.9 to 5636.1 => 15.9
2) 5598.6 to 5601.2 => 15.2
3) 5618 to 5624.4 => 15.8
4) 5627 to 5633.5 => 16.1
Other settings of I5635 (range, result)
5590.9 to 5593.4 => 15.4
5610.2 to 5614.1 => 16.6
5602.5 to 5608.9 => 15.5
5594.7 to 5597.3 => 15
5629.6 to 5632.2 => 15.8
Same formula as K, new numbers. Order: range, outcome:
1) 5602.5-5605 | 15.12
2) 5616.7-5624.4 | 16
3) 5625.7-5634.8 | 16.9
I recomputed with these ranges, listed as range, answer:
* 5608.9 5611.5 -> 16.2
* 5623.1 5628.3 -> 16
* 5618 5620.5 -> 15.6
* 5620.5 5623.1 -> 15.9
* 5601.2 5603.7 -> 15.4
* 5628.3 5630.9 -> 15.8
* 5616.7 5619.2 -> 15.3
